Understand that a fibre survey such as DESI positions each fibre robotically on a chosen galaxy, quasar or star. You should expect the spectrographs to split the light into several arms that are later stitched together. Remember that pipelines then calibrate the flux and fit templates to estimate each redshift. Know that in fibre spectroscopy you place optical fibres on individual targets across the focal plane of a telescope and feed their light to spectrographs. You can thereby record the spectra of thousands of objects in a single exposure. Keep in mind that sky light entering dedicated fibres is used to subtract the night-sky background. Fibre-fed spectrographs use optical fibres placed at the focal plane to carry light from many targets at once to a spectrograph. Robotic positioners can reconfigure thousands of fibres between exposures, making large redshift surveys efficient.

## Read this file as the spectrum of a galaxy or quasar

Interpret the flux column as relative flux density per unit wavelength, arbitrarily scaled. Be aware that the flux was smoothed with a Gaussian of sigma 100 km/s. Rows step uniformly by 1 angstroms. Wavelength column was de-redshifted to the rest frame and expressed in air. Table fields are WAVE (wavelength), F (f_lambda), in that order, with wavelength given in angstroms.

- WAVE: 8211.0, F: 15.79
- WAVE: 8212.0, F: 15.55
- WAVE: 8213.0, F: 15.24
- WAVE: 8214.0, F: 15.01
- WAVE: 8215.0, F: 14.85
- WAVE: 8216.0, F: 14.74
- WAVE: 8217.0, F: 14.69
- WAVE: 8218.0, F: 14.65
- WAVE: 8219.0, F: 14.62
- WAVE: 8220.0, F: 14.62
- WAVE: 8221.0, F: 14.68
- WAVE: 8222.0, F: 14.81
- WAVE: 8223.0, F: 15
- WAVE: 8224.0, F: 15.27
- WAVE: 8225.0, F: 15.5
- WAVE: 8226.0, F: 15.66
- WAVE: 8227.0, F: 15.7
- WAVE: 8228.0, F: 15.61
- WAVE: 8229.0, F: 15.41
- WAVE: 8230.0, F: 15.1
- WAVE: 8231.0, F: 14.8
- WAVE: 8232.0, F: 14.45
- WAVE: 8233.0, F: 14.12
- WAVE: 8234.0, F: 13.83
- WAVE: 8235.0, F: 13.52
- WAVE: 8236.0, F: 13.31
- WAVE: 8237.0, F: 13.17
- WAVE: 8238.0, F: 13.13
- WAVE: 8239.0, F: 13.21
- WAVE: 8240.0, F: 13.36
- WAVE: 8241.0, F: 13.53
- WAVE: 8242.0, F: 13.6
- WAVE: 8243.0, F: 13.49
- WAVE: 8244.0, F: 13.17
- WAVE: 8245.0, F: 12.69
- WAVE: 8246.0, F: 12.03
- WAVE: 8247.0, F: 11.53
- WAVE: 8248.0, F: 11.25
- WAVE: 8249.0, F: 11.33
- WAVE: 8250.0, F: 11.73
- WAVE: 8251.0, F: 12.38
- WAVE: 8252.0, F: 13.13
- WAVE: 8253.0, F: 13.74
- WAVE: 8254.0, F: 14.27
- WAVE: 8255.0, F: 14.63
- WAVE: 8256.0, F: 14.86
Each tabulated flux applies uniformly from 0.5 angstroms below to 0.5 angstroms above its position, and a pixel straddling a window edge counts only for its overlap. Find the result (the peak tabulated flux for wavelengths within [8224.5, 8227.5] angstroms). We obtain 15.7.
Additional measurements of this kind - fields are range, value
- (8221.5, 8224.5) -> 15.27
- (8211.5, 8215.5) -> 15.55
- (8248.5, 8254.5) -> 14.27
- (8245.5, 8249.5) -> 12.03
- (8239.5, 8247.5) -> 13.6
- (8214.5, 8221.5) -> 14.85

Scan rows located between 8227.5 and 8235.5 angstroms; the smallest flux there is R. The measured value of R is 13.52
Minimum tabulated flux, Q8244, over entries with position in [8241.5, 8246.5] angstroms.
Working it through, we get 12.03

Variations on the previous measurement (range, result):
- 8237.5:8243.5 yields 13.13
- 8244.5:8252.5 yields 11.25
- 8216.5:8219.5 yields 14.62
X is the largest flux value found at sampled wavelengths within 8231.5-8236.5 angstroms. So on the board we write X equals 14.45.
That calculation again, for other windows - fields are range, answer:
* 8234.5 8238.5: 13.52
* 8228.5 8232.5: 15.41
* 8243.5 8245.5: 13.17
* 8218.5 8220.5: 14.62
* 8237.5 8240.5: 13.36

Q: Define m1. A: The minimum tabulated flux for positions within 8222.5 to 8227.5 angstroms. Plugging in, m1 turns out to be 15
